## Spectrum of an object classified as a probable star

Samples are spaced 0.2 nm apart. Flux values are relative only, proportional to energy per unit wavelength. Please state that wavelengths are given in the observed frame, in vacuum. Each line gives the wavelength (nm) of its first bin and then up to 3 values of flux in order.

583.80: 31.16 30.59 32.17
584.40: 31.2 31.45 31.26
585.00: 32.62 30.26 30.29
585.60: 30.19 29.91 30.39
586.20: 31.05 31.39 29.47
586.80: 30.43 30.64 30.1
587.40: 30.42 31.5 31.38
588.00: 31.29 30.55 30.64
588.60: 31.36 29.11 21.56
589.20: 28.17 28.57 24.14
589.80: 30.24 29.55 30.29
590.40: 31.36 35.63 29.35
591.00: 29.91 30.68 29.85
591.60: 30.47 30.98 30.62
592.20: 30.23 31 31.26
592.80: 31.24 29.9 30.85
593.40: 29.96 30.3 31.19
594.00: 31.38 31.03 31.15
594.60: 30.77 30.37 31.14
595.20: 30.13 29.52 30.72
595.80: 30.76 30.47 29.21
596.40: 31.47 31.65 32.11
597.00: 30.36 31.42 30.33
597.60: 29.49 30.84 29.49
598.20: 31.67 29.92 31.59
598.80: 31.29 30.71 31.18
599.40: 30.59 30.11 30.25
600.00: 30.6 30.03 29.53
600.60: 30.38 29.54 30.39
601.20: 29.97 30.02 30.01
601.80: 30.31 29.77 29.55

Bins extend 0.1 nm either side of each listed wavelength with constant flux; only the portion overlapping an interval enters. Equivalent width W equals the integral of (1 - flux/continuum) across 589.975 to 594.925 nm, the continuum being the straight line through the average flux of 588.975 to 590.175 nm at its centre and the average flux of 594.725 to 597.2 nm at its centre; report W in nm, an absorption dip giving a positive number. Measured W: -0.31 nm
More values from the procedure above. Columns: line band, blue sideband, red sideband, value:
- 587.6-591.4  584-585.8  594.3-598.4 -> 0.15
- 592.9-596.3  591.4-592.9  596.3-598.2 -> 0.03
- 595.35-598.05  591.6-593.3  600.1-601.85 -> -0.02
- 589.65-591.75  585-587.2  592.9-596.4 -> 0.00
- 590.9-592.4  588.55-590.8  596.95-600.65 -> -0.05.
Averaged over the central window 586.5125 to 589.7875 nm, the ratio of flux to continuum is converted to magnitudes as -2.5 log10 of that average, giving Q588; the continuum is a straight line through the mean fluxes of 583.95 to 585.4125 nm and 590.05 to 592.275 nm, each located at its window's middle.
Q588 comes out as 0.061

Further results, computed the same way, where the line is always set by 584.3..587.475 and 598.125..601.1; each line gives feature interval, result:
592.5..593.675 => 0.00 mag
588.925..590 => 0.14 mag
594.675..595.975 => 0.00 mag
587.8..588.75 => -0.01 mag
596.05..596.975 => -0.02 mag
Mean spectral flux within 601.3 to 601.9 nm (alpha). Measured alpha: 30.1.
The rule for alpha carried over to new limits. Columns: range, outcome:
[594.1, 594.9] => 30.8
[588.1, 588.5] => 30.6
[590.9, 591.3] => 30.3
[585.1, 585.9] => 30.2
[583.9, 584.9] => 31.3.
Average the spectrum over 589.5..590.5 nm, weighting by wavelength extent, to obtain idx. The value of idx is 29.1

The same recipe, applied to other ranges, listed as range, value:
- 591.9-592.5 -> 30.6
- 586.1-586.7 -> 30.6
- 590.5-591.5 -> 31.1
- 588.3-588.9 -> 30.4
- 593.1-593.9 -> 30.6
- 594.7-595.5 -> 30.3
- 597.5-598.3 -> 30.4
